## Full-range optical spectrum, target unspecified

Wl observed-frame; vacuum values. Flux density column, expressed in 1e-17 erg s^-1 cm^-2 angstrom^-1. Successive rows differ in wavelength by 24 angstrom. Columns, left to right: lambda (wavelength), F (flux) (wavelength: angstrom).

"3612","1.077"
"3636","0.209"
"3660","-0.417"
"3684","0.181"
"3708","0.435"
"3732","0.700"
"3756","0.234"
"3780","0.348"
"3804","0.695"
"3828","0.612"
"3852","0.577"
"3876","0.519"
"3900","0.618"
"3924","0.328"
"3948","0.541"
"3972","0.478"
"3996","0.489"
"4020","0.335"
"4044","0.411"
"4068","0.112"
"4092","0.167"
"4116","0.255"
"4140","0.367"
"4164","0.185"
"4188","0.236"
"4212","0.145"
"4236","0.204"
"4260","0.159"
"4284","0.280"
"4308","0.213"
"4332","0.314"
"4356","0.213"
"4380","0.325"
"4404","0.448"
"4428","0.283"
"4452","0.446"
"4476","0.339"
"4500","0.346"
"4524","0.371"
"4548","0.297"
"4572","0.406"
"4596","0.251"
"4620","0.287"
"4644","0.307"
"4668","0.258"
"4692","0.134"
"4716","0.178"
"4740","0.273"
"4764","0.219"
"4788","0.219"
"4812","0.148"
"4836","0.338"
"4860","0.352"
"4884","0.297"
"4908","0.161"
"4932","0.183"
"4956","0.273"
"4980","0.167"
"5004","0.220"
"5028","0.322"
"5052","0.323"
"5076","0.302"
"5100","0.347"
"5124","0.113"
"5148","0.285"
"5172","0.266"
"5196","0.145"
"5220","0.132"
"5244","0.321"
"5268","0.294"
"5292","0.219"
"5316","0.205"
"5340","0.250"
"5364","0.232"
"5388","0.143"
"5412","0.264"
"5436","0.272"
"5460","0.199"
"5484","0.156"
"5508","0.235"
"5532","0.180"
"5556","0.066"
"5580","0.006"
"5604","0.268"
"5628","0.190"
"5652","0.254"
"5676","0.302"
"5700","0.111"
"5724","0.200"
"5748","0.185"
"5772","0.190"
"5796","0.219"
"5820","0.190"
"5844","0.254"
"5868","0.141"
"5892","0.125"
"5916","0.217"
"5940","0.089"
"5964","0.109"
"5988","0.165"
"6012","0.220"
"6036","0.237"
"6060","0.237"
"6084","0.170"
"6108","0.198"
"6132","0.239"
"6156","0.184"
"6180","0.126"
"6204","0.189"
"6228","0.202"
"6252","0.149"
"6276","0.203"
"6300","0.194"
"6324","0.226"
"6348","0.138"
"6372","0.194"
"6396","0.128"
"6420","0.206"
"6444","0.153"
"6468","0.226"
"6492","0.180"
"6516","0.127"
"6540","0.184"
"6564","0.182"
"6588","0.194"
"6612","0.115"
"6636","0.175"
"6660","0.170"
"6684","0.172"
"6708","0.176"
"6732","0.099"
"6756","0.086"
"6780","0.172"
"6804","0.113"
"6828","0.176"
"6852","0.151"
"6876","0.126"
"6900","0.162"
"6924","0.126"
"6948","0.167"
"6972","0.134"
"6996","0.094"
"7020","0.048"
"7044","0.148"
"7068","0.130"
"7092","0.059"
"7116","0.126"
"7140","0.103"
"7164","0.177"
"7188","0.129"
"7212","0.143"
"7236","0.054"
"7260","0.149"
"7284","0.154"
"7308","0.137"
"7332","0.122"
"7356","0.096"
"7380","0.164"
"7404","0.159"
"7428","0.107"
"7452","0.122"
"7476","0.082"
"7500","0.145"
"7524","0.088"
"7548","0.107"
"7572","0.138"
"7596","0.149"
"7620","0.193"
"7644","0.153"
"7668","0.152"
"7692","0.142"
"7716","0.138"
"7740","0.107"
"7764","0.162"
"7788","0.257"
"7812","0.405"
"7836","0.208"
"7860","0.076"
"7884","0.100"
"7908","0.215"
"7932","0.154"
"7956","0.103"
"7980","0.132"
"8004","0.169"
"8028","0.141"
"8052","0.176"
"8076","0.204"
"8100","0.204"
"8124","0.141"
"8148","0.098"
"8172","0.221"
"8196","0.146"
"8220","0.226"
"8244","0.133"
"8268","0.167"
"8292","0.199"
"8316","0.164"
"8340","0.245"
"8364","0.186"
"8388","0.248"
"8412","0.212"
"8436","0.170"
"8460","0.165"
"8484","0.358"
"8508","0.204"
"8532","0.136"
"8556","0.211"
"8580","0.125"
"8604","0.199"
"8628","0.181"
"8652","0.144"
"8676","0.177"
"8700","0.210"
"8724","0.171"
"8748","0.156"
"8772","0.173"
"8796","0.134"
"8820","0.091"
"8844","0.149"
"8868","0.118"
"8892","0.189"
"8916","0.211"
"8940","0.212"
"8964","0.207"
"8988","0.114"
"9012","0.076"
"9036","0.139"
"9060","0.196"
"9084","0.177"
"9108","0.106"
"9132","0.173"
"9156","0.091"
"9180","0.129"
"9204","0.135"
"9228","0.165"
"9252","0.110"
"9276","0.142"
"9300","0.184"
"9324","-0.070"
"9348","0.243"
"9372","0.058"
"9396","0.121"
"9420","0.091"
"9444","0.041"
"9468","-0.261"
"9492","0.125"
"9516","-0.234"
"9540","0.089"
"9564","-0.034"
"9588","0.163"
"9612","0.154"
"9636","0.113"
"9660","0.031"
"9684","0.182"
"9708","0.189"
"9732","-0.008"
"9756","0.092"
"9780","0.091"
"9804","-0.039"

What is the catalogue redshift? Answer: 1.09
